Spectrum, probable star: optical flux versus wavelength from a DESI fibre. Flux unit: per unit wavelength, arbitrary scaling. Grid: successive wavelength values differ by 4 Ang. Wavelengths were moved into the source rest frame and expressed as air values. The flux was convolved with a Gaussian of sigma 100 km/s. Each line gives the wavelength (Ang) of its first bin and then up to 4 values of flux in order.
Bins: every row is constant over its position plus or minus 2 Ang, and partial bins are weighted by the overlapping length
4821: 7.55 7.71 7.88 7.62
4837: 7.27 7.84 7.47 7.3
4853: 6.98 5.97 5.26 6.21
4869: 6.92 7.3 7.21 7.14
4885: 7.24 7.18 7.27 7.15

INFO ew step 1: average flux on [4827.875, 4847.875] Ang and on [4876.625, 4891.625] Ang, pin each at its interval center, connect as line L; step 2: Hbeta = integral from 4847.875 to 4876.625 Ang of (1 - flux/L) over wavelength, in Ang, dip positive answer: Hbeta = 3.1 Ang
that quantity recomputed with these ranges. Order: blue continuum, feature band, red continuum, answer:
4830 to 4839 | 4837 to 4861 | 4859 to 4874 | 0.1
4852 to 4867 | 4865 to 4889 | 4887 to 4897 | -1.5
